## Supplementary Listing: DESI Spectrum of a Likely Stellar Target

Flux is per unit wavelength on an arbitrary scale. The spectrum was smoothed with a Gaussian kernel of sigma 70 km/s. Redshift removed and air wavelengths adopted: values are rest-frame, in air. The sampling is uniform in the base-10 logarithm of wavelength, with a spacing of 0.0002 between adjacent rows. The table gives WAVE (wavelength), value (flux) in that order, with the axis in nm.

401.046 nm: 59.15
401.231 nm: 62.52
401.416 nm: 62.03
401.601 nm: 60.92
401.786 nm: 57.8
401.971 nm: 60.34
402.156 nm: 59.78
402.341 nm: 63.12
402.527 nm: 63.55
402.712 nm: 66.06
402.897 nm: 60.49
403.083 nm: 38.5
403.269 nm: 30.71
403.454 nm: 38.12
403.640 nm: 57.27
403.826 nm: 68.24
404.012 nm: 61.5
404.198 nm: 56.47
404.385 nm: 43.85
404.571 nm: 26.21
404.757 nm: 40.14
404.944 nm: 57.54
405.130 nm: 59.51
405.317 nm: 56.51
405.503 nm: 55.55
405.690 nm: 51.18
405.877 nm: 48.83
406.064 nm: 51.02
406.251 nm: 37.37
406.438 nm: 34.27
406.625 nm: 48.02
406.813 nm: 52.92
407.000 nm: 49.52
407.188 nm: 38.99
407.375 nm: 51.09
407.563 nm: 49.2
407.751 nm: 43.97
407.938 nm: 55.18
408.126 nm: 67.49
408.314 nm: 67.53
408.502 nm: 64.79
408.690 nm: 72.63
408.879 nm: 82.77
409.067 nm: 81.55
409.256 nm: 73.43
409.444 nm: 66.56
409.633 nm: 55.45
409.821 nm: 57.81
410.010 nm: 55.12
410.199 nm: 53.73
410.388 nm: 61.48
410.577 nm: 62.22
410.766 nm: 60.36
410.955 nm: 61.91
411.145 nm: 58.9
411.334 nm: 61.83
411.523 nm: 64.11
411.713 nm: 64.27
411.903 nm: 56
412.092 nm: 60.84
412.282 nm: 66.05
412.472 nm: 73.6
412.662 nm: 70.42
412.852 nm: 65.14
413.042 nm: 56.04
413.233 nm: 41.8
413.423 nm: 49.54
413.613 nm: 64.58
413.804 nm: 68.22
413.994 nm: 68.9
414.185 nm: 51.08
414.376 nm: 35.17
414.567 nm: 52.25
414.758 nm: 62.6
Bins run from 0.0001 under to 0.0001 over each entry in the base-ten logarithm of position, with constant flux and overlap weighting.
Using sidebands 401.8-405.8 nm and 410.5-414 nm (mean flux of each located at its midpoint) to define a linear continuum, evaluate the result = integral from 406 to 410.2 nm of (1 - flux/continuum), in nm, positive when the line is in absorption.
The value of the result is 0.04 nm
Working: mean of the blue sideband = 53.2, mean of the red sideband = 61.7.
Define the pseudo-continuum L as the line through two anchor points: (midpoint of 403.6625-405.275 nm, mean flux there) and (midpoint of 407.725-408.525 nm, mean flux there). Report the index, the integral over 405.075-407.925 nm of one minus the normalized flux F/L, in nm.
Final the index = 0.41 nm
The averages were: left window 52.1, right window 60.8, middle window 48.6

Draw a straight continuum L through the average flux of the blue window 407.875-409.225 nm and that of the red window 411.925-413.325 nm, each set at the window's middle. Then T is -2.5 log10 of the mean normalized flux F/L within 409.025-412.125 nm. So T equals 0.08 mag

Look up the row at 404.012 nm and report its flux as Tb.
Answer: 61.5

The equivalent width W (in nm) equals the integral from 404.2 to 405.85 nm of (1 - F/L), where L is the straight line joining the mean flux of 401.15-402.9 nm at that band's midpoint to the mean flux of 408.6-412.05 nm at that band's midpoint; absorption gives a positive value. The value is 0.350 nm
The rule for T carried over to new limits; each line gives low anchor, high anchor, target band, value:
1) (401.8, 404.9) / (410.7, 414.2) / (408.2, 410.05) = -0.17 mag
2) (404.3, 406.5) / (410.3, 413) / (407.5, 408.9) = -0.14 mag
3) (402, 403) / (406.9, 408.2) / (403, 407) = 0.17 mag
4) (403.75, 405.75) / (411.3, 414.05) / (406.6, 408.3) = 0.08 mag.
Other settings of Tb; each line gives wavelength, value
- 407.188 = 38.99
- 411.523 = 64.11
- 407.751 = 43.97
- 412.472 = 73.6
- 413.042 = 56.04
